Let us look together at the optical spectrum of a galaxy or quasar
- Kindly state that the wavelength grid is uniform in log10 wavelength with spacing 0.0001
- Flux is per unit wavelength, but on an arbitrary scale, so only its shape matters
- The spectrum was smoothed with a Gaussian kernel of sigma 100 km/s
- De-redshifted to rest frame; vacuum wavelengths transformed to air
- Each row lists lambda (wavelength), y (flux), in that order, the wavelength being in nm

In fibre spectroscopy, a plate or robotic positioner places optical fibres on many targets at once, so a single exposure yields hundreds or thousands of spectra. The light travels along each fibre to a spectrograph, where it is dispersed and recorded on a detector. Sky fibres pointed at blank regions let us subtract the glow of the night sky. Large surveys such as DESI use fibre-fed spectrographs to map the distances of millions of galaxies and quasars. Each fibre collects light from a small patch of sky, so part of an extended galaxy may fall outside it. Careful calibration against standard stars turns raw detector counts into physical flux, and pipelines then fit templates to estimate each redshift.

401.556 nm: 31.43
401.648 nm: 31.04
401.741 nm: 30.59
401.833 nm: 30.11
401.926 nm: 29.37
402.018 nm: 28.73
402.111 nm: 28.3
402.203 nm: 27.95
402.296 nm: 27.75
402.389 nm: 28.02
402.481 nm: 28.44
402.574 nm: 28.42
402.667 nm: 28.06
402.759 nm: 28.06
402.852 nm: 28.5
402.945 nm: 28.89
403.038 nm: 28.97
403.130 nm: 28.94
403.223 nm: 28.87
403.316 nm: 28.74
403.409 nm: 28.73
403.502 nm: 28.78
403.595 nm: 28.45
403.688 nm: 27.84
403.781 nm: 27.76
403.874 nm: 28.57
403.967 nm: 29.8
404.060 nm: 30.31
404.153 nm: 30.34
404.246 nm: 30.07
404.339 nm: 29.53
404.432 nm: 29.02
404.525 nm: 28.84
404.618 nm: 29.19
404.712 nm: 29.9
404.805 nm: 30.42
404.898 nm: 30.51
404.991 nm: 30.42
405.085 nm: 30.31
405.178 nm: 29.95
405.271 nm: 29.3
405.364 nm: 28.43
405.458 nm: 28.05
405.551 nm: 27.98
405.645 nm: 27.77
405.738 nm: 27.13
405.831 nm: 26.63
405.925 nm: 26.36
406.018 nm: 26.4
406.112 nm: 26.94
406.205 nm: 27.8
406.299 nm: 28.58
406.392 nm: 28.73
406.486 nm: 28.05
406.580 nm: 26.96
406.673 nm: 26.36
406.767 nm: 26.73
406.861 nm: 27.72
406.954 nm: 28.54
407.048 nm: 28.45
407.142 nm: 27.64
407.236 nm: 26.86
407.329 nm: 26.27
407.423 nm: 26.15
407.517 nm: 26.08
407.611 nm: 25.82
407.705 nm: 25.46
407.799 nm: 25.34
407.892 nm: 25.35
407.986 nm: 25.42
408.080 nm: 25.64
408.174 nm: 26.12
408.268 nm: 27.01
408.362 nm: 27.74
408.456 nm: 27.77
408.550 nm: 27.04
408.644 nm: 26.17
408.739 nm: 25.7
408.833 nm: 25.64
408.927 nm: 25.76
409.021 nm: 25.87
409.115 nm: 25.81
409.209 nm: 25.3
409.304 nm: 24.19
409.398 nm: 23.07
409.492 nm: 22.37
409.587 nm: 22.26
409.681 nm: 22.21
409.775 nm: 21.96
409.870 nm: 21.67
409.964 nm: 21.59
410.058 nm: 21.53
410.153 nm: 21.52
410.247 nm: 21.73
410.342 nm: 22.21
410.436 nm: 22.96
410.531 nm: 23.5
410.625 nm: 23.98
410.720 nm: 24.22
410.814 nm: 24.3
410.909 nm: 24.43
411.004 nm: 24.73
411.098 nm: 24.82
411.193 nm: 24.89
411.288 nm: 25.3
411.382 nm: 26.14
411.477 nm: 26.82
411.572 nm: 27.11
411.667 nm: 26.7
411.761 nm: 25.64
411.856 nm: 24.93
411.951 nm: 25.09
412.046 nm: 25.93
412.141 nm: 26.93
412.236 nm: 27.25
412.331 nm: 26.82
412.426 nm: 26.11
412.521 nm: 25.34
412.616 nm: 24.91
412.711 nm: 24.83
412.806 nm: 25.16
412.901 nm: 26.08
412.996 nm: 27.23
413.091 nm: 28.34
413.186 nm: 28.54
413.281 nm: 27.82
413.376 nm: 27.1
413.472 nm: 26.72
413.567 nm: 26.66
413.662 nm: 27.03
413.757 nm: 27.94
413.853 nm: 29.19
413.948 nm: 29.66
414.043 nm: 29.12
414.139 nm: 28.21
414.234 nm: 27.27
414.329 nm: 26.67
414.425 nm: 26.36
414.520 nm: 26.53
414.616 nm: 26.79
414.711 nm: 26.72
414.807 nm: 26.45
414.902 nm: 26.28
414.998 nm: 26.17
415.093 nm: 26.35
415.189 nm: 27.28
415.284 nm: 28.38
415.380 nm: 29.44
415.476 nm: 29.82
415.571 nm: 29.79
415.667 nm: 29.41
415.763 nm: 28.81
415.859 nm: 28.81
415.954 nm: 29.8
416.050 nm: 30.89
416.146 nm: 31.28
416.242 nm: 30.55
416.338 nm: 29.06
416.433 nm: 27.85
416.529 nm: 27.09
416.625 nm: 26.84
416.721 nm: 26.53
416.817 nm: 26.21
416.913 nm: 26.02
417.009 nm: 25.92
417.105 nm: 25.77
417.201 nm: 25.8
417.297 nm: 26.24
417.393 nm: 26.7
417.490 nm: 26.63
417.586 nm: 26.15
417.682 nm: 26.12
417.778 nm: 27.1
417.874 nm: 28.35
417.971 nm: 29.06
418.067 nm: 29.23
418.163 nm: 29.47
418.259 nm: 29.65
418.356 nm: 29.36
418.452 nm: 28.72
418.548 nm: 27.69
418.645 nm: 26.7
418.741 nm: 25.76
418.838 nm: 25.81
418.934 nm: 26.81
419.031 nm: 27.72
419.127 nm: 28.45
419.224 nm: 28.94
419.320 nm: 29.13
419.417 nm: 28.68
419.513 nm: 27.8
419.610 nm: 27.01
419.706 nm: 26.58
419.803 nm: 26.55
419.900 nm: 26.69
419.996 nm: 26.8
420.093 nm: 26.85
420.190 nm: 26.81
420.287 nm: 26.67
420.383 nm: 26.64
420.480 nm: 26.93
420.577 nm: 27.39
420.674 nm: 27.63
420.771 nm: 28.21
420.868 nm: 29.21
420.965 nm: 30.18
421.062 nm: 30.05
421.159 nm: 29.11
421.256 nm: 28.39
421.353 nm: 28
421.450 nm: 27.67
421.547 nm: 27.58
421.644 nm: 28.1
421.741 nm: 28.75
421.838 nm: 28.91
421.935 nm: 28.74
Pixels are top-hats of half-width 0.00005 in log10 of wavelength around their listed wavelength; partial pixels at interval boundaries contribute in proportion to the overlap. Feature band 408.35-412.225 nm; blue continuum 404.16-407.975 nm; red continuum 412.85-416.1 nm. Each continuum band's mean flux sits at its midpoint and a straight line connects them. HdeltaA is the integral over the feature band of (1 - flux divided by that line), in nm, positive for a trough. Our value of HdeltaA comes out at 0.461 nm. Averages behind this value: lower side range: 27.9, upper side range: 27.9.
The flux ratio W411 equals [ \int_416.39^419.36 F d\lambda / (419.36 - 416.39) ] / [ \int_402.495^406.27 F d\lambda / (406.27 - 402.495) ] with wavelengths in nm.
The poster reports 0.95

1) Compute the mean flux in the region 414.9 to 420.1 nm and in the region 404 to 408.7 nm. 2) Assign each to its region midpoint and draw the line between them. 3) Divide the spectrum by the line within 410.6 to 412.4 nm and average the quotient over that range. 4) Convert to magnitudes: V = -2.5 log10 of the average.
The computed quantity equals 0.09 mag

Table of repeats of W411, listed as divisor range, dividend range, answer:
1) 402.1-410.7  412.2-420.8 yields 1.02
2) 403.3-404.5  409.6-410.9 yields 0.78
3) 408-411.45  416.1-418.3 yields 1.13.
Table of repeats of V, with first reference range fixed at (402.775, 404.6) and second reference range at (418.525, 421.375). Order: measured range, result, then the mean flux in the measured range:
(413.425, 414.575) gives 0.02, 27.6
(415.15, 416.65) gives -0.04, 29.1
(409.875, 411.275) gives 0.21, 23.3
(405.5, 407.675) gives 0.06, 27.2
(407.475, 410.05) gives 0.15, 24.9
